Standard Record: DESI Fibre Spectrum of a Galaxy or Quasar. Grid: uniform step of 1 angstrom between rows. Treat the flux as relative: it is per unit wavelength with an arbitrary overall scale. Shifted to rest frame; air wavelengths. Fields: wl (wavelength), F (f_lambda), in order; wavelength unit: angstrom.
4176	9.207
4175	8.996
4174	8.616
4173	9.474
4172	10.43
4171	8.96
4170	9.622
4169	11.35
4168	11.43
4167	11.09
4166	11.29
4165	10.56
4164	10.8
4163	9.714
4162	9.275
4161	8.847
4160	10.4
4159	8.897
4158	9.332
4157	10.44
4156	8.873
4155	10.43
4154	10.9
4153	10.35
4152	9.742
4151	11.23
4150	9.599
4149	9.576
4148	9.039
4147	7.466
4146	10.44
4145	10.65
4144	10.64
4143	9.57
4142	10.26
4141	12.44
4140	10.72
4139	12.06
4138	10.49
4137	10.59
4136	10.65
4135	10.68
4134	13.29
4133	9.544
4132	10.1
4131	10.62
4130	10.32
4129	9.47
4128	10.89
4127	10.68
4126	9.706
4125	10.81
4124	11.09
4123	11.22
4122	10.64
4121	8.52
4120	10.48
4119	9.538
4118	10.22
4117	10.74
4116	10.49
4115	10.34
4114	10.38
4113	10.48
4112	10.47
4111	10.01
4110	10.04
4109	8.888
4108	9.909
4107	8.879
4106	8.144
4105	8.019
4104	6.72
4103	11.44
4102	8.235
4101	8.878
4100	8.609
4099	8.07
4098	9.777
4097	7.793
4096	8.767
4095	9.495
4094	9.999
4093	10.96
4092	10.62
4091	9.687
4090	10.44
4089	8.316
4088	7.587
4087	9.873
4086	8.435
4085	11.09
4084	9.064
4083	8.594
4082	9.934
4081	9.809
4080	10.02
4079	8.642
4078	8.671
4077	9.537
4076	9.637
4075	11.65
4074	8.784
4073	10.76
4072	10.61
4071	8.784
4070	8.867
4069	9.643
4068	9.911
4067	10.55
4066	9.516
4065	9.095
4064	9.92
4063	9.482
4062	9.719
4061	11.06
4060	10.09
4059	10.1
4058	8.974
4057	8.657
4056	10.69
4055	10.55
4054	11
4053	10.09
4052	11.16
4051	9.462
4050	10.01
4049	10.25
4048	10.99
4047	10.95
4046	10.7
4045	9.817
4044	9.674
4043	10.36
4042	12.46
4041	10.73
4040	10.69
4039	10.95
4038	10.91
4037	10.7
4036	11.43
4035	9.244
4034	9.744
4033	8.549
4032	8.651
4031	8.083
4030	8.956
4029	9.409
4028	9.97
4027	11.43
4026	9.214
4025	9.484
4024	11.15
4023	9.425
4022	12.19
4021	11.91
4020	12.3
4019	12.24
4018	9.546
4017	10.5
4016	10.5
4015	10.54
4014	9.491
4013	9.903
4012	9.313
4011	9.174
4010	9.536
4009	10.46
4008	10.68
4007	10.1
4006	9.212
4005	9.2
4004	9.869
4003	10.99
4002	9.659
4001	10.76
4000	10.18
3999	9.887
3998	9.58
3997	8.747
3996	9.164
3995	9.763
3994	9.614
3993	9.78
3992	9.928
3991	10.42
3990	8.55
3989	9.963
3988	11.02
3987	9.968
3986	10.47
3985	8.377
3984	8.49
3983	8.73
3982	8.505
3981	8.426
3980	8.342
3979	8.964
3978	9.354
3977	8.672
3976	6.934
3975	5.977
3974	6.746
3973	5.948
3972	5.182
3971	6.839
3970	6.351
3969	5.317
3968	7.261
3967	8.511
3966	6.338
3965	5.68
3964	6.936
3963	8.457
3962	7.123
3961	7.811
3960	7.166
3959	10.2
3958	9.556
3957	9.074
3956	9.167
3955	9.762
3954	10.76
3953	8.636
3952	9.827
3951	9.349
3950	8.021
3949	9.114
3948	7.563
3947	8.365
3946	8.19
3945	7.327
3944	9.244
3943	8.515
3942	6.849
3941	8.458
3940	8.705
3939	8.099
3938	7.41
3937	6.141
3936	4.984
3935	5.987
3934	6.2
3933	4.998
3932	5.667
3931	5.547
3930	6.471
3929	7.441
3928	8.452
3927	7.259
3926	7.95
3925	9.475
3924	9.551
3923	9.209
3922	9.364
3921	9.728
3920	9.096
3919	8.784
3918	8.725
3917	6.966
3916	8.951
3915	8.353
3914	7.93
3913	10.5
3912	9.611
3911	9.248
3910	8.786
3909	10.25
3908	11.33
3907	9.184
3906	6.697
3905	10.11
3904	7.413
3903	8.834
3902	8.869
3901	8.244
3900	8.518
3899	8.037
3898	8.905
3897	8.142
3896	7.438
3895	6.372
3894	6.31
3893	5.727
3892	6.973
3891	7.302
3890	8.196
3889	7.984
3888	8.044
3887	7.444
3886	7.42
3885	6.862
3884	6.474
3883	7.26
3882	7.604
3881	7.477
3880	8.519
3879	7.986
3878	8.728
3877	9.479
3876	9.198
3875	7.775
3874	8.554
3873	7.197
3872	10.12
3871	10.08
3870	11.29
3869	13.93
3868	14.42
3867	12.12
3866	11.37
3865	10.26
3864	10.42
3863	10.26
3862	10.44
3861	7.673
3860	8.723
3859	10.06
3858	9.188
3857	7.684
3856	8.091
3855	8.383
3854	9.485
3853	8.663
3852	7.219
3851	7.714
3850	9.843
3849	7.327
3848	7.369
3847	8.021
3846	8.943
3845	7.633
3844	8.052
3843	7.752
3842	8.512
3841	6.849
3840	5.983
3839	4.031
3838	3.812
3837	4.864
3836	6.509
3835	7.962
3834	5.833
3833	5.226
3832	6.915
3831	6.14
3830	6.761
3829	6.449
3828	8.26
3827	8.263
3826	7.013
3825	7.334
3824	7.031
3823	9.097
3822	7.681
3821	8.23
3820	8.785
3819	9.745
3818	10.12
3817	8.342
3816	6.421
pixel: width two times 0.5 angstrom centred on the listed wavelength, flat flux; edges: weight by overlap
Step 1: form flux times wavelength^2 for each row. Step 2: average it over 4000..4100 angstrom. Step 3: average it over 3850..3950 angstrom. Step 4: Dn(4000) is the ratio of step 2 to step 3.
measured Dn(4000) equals 1.27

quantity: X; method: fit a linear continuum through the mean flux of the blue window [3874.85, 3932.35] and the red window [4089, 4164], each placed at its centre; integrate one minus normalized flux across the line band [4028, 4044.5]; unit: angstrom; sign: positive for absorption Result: -1.4 angstrom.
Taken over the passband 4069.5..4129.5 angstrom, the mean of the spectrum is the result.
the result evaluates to 9.64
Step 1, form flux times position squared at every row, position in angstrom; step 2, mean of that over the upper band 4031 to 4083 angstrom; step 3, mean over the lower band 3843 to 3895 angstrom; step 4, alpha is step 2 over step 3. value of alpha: 1.3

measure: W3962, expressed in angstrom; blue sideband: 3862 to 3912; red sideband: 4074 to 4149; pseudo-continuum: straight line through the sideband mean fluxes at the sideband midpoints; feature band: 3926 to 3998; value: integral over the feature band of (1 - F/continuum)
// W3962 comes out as 8.6 angstrom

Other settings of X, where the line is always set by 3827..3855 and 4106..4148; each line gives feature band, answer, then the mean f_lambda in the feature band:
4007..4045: -4.4 angstrom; 10.2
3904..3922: -2.5 angstrom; 9.04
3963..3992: 2.3 angstrom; 7.98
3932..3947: 1.9 angstrom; 7.21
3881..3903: 0.5 angstrom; 7.56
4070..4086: 0.2 angstrom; 9.64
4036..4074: -2.8 angstrom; 10.2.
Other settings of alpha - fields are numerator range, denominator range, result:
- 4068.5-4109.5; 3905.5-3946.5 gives 1.25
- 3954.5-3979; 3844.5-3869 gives 0.86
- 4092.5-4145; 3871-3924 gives 1.34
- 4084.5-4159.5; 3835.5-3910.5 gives 1.34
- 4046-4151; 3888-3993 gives 1.31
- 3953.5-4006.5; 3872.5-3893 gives 1.17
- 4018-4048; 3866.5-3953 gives 1.33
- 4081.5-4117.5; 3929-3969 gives 1.31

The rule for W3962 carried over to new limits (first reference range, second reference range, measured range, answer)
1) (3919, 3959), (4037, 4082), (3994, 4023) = -2.8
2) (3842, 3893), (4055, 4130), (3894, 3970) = 7.3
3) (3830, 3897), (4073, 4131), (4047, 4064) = -1.5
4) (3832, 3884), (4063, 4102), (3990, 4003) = -1.0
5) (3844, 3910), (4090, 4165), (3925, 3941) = 3.7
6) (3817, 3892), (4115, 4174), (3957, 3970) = 2.1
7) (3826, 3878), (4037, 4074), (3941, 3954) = 1.0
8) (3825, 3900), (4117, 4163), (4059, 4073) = -0.2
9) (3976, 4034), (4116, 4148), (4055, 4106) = 3.5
